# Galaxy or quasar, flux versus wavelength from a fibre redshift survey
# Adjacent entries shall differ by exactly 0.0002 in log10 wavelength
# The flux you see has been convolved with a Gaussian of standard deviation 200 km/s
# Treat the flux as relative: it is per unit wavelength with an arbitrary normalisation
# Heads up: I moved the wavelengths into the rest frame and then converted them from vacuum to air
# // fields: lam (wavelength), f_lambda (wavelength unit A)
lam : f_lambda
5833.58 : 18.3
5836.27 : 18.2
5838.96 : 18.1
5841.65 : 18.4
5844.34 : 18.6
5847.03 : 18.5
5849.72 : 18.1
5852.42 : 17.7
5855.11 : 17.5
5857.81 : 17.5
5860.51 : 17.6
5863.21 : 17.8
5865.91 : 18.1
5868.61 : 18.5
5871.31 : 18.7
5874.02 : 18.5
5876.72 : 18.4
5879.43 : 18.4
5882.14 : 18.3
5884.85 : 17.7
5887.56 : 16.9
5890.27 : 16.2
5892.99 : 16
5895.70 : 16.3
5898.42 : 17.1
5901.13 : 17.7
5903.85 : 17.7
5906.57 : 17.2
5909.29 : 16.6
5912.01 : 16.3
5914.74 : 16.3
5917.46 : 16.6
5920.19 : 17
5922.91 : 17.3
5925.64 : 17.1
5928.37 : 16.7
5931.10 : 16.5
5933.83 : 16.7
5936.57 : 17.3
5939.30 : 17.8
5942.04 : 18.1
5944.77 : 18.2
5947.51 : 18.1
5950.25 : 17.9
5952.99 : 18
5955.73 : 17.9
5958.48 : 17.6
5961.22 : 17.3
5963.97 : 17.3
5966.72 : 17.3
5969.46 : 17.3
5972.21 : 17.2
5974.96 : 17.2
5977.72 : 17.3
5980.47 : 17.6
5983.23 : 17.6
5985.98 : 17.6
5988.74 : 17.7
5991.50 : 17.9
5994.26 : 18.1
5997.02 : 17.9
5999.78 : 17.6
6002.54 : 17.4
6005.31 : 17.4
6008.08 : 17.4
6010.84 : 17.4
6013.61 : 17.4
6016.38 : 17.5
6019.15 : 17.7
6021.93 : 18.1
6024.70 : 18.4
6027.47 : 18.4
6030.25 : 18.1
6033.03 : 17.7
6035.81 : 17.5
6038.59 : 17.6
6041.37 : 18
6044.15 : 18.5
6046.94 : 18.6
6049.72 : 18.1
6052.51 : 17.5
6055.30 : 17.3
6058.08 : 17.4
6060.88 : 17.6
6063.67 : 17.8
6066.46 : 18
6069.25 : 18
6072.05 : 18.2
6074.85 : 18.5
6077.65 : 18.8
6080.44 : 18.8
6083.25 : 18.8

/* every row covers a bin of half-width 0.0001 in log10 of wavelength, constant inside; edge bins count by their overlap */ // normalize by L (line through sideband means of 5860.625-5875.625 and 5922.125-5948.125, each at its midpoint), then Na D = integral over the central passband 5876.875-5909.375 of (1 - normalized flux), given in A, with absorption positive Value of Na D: 1.2 A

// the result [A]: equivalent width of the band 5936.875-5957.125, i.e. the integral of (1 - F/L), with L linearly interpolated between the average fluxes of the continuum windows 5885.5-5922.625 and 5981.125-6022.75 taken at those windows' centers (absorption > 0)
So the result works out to -0.9 A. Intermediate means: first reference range 16.8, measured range 18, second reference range 17.6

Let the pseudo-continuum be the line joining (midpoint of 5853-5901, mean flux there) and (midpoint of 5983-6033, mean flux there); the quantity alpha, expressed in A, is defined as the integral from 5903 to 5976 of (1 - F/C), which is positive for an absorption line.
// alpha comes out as 1.7 A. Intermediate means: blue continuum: 17.6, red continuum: 17.8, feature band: 17.3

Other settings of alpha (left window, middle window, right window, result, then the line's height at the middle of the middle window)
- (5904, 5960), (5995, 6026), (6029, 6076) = 0.03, 17.7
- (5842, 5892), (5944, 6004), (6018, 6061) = 0.98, 17.9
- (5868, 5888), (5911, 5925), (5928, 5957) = 0.86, 17.8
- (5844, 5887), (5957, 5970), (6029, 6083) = 0.49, 18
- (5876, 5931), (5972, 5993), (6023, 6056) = 0.08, 17.6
